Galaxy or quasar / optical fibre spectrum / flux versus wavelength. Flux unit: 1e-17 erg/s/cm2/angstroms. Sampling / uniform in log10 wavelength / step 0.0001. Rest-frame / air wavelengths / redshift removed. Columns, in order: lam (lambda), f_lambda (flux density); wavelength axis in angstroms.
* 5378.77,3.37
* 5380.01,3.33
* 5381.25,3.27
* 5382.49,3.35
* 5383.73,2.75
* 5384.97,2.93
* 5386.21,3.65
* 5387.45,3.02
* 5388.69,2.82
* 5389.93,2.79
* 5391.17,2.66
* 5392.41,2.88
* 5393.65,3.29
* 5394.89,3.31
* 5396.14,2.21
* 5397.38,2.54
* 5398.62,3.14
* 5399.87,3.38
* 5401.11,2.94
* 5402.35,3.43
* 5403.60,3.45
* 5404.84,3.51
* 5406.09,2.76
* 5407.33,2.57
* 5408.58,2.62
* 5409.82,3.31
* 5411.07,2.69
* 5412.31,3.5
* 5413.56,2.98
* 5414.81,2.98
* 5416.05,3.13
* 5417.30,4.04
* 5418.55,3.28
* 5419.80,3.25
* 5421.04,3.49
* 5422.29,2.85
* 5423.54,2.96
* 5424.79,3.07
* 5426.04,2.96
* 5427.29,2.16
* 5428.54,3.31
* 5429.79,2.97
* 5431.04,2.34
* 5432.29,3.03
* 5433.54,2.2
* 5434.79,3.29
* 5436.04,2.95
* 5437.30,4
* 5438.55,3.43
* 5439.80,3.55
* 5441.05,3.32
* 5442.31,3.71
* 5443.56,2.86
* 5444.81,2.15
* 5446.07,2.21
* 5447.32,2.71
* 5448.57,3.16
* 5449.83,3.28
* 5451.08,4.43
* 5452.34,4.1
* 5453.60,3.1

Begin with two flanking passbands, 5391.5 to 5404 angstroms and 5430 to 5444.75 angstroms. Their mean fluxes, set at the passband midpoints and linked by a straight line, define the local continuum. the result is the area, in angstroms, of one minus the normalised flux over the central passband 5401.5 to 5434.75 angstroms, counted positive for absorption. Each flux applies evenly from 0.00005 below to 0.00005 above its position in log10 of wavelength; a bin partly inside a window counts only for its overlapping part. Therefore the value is 0.43 angstroms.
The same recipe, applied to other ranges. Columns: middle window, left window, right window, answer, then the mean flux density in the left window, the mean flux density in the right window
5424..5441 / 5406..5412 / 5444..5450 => -1.9 angstroms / 2.83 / 2.66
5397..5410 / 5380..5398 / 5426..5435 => -0.7 angstroms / 2.98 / 2.75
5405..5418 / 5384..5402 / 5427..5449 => -0.4 angstroms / 2.97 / 2.98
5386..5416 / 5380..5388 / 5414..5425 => 1.8 angstroms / 3.18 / 3.23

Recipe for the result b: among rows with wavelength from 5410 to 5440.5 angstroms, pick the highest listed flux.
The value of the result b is 4.04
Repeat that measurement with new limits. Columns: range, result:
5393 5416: 3.51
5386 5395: 3.65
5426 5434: 3.31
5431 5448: 4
